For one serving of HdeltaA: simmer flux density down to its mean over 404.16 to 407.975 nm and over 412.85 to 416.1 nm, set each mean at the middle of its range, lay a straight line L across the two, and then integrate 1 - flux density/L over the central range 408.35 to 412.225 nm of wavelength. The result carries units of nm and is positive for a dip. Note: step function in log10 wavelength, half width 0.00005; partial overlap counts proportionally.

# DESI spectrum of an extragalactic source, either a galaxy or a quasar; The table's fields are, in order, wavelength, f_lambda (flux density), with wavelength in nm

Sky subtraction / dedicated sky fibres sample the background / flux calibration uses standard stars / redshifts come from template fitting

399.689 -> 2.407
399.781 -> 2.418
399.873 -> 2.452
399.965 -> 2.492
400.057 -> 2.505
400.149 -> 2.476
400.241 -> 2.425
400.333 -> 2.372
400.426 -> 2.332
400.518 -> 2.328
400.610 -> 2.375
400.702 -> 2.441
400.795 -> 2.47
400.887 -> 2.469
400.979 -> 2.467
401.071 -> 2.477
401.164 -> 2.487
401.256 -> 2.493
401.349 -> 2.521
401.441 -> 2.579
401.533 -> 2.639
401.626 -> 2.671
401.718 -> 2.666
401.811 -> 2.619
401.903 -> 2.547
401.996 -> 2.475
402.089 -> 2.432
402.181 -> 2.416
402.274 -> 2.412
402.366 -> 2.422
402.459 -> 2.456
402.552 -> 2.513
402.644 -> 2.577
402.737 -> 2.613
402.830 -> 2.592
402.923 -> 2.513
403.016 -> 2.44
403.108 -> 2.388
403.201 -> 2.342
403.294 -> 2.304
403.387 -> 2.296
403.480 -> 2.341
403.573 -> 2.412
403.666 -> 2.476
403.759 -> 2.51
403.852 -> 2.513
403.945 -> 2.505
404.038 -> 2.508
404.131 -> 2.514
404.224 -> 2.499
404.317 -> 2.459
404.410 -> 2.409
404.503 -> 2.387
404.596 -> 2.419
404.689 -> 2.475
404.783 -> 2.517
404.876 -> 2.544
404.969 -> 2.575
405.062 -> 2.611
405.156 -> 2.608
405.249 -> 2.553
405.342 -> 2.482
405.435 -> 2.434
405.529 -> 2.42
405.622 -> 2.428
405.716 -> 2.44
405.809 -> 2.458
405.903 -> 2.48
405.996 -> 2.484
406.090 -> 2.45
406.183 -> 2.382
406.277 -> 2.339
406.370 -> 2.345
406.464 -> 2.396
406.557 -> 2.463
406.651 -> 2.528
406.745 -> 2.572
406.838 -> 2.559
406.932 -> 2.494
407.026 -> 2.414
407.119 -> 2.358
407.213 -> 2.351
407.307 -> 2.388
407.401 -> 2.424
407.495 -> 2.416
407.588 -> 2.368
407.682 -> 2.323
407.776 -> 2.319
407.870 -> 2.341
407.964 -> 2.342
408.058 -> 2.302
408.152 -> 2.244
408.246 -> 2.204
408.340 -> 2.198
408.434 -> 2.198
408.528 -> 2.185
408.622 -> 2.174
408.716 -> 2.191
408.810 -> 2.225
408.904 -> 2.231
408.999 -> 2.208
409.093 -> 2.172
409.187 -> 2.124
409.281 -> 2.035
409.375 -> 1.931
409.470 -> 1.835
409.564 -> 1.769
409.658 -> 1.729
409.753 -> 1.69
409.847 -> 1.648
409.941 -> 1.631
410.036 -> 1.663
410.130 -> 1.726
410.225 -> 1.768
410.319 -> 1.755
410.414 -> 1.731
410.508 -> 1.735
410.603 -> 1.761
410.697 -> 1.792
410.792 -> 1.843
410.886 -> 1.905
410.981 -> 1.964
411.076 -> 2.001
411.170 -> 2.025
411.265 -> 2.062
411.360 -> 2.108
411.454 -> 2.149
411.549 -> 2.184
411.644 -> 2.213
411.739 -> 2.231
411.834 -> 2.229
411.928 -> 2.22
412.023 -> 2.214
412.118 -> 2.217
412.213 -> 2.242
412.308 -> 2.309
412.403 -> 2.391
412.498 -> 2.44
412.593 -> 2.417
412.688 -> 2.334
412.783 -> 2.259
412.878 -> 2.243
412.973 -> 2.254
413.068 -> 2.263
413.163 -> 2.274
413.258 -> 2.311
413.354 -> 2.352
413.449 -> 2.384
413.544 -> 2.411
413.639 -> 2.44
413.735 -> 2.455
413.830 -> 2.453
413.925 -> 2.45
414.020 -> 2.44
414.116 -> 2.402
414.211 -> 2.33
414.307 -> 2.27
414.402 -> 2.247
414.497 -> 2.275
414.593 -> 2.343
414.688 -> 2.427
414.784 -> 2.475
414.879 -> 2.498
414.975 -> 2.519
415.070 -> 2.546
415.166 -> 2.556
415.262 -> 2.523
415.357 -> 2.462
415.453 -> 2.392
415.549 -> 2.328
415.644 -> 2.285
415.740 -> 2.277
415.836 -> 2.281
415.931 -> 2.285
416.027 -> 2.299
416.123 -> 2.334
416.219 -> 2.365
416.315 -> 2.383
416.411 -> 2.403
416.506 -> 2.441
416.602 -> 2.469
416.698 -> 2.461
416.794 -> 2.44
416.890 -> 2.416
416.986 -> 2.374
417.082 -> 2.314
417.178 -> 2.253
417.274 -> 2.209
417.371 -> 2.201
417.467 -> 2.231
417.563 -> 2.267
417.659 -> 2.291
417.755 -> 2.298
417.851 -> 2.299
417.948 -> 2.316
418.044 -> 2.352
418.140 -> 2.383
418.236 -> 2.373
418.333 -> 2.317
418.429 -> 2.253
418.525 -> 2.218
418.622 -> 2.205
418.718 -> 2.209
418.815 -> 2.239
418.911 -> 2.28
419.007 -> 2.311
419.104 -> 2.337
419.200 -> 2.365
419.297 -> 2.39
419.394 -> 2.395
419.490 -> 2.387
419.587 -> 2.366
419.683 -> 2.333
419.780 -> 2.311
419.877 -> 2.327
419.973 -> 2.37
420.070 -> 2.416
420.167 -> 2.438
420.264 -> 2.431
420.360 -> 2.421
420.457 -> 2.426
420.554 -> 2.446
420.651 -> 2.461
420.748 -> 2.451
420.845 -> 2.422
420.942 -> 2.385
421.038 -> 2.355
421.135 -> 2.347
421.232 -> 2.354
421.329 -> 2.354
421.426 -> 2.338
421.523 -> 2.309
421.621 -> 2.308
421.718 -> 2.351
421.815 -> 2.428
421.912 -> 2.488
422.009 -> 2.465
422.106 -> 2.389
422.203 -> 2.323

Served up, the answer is 0.672 nm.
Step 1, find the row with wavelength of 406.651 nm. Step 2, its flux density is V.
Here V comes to 2.528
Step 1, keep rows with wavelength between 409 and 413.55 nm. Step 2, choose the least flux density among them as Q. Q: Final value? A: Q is 1.631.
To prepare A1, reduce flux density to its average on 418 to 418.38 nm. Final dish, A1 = 2.36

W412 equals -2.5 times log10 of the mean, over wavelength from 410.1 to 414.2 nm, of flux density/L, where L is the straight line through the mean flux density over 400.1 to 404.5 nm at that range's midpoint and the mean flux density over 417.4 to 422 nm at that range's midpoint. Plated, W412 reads 0.11 mag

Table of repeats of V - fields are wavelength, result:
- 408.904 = 2.231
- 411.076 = 2.001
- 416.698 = 2.461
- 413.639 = 2.44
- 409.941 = 1.631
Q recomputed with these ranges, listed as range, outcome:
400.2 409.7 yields 1.729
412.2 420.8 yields 2.201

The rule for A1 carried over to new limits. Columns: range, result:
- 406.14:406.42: 2.35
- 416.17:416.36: 2.37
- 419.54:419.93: 2.34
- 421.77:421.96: 2.46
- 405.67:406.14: 2.46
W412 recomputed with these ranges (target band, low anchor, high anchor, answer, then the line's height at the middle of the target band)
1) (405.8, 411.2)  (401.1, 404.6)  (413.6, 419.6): 0.14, 2.43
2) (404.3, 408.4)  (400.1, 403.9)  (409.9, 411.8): -0.11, 2.2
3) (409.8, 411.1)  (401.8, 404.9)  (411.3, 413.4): 0.28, 2.31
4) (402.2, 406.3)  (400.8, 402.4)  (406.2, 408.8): -0.01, 2.44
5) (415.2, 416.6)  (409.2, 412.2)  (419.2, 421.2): -0.09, 2.19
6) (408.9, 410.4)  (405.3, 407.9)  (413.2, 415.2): 0.29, 2.42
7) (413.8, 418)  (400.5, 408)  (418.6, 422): 0.01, 2.39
